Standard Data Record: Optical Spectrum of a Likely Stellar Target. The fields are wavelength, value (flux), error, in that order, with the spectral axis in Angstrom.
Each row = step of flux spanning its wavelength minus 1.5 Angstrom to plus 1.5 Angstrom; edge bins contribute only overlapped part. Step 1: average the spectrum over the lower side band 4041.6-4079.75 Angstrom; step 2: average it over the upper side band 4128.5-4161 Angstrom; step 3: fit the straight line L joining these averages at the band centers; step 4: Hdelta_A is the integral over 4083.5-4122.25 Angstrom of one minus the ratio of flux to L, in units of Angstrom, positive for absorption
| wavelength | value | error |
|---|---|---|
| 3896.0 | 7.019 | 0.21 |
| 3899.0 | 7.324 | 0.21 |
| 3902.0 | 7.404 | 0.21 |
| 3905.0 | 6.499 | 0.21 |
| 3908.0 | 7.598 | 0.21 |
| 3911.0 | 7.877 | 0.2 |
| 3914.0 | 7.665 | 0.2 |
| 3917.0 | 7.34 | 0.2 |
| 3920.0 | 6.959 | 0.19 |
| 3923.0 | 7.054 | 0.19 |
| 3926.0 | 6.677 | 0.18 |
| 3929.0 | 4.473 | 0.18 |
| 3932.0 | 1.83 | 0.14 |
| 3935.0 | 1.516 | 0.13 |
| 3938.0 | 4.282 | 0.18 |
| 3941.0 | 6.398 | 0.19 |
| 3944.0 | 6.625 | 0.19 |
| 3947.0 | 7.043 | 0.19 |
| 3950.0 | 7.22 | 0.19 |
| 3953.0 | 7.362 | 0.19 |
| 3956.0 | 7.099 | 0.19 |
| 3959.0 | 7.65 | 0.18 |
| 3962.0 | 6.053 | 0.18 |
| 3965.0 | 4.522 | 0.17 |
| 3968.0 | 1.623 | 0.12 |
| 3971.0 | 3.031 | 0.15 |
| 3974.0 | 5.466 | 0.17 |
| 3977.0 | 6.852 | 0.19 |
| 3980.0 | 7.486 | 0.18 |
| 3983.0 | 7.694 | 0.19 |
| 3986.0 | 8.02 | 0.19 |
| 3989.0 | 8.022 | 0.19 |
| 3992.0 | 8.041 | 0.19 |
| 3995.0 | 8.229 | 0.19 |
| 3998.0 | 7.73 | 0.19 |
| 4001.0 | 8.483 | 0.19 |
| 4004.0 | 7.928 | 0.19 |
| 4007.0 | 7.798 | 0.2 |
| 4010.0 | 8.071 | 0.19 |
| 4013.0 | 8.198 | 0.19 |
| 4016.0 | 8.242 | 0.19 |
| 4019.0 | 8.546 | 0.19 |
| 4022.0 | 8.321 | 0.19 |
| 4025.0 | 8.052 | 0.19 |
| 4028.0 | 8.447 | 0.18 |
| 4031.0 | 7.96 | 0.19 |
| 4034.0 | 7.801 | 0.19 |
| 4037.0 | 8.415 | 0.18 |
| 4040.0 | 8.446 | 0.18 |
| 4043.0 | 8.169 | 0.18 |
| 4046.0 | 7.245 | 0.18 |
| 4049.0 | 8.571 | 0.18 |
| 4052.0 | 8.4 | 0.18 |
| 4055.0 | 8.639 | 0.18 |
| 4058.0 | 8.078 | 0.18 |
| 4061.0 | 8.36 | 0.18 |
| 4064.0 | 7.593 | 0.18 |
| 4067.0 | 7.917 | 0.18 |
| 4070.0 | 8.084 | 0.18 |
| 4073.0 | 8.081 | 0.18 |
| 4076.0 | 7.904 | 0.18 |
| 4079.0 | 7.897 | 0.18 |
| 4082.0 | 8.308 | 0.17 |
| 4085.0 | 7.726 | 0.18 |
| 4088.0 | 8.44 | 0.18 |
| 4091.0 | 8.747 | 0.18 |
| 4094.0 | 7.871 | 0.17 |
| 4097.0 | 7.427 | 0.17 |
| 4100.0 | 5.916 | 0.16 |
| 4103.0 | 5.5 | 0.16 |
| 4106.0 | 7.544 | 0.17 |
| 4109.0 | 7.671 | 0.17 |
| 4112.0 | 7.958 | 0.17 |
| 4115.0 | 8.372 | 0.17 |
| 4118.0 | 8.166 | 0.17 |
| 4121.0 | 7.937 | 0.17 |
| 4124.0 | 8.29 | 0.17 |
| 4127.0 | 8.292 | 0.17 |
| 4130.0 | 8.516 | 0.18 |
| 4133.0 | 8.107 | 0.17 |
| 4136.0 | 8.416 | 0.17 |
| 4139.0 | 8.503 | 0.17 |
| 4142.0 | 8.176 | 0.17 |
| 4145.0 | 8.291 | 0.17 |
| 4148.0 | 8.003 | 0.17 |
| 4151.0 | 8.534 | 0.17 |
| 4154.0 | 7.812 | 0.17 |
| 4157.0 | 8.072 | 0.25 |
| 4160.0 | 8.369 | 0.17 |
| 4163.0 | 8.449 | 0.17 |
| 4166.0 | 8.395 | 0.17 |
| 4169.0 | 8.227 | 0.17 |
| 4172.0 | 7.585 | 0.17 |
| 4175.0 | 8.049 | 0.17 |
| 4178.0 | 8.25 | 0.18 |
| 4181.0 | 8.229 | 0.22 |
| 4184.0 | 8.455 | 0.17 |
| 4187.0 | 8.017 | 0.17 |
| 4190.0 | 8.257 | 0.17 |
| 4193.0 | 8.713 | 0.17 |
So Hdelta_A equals 2.5 Angstrom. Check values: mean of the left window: 8.08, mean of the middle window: 7.63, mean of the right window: 8.25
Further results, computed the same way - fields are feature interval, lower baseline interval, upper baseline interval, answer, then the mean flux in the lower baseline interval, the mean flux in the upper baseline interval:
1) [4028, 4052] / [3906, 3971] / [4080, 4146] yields -3.6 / 5.88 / 7.91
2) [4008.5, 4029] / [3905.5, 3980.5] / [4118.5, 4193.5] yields -4.7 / 5.89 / 8.23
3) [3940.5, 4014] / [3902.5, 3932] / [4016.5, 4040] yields 6.1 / 6.66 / 8.24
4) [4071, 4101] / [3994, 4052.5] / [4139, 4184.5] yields 1.1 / 8.15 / 8.2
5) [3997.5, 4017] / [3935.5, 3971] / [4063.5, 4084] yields -3.9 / 5.74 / 7.98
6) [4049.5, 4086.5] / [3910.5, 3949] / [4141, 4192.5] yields -4.7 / 5.79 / 8.2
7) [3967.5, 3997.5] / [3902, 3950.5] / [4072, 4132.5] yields 0.1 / 6.08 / 7.83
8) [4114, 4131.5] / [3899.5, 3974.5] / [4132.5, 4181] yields -0.9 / 5.92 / 8.21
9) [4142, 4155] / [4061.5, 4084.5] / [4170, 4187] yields -0.2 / 7.98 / 8.11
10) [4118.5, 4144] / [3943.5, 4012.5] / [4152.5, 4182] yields -1.2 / 6.89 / 8.14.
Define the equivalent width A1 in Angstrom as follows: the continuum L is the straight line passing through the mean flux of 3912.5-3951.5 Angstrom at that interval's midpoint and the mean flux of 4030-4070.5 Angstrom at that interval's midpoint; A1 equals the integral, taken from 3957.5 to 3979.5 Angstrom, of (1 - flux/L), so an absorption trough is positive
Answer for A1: 4.59 Angstrom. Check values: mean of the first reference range 5.78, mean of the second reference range 8.12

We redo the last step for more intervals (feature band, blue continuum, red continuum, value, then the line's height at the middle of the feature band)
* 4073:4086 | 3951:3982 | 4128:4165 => -1.14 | 7.34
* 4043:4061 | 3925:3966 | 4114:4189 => -3.18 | 6.97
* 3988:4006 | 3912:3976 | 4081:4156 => -4.91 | 6.34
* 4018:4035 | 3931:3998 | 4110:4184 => -3.48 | 6.8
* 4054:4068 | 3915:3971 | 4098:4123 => -2.52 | 6.87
